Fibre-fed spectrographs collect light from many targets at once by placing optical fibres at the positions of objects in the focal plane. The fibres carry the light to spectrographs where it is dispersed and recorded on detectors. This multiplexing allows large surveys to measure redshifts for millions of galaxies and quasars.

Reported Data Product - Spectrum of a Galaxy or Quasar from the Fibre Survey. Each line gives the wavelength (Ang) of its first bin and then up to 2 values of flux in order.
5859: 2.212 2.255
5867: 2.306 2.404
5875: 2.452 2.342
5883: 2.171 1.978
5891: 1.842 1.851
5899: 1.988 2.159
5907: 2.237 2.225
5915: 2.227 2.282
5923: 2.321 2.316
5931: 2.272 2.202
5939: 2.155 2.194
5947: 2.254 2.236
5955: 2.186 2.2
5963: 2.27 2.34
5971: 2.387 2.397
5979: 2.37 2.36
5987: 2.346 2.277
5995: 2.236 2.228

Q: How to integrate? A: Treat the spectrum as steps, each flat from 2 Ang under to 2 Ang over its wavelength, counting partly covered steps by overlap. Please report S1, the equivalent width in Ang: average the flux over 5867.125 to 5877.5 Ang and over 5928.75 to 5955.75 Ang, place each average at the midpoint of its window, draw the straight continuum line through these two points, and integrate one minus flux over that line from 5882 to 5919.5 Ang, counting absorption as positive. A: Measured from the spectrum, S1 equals 3.8 Ang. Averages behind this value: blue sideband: 2.4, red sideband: 2.22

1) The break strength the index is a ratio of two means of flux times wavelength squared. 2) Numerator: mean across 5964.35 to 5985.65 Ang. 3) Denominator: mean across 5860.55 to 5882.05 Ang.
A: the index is 1.05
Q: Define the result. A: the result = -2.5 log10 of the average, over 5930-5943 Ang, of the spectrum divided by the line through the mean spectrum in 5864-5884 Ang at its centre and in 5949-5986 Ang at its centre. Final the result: 0.06 mag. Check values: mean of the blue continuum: 2.34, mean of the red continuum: 2.31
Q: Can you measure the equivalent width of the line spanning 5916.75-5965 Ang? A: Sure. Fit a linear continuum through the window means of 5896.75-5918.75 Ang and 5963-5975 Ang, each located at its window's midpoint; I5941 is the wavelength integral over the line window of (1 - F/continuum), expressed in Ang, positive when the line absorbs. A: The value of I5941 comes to 0.6 Ang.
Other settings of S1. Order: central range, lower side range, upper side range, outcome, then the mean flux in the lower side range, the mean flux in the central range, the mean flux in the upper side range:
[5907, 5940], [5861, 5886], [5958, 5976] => 0.9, 2.31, 2.25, 2.32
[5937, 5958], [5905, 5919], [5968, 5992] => 0.9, 2.24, 2.2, 2.36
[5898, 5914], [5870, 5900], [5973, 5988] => 0.1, 2.12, 2.17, 2.37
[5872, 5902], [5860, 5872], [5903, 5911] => 2.1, 2.31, 2.1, 2.21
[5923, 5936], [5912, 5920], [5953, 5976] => -0.1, 2.25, 2.28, 2.29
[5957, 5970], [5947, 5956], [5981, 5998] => -0.2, 2.22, 2.28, 2.3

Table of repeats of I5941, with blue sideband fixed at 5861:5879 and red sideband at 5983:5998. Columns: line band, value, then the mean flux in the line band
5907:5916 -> 0.40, 2.23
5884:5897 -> 2.39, 1.91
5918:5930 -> 0.10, 2.31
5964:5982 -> -0.52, 2.37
